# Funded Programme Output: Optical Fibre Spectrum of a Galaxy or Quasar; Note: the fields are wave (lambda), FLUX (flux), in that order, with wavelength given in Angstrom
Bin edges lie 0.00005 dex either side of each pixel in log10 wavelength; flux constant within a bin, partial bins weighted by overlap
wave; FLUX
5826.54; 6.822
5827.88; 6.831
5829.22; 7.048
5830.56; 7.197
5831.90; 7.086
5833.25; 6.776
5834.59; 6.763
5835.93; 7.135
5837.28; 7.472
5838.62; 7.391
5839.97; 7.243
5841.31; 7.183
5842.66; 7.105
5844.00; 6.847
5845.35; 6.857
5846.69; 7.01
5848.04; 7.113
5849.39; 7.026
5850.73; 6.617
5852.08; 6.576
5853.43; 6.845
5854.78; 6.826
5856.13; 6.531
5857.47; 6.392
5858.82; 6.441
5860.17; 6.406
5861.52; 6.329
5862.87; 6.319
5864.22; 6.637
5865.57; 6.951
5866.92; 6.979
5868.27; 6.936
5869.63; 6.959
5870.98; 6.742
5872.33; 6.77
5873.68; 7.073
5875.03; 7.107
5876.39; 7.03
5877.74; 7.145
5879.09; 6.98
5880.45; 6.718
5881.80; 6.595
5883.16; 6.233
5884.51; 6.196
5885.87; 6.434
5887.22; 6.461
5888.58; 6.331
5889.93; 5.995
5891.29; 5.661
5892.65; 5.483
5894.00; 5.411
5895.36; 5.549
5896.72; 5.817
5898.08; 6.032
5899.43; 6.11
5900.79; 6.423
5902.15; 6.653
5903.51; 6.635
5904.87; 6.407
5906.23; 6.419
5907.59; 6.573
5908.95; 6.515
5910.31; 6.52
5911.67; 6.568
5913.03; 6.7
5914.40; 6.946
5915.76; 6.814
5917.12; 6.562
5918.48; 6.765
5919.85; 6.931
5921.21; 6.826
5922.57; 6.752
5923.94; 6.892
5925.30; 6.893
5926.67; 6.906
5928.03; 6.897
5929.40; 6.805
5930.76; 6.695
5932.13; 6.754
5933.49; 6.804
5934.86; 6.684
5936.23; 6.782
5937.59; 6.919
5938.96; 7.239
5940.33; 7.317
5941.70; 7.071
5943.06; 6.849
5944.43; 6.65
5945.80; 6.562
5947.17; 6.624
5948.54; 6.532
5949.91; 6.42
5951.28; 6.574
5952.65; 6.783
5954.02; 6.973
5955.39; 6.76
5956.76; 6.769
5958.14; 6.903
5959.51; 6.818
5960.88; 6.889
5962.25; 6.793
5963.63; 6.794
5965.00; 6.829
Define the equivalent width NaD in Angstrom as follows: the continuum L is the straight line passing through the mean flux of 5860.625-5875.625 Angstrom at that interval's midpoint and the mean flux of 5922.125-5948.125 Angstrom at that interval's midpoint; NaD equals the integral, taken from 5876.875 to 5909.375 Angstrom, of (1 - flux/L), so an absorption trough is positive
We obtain 2.5 Angstrom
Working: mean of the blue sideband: 6.79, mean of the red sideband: 6.84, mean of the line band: 6.29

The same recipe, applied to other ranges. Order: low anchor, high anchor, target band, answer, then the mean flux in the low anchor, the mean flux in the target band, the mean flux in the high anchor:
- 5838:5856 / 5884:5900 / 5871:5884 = -1.2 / 6.95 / 6.84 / 5.95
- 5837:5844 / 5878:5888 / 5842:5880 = 0.5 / 7.23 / 6.8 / 6.54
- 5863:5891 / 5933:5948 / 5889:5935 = 2.1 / 6.69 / 6.48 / 6.86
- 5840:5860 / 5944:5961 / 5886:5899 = 1.7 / 6.82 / 5.89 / 6.71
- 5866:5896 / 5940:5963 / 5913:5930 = -0.4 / 6.49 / 6.82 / 6.77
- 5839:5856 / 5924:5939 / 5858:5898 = 2.5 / 6.93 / 6.46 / 6.84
